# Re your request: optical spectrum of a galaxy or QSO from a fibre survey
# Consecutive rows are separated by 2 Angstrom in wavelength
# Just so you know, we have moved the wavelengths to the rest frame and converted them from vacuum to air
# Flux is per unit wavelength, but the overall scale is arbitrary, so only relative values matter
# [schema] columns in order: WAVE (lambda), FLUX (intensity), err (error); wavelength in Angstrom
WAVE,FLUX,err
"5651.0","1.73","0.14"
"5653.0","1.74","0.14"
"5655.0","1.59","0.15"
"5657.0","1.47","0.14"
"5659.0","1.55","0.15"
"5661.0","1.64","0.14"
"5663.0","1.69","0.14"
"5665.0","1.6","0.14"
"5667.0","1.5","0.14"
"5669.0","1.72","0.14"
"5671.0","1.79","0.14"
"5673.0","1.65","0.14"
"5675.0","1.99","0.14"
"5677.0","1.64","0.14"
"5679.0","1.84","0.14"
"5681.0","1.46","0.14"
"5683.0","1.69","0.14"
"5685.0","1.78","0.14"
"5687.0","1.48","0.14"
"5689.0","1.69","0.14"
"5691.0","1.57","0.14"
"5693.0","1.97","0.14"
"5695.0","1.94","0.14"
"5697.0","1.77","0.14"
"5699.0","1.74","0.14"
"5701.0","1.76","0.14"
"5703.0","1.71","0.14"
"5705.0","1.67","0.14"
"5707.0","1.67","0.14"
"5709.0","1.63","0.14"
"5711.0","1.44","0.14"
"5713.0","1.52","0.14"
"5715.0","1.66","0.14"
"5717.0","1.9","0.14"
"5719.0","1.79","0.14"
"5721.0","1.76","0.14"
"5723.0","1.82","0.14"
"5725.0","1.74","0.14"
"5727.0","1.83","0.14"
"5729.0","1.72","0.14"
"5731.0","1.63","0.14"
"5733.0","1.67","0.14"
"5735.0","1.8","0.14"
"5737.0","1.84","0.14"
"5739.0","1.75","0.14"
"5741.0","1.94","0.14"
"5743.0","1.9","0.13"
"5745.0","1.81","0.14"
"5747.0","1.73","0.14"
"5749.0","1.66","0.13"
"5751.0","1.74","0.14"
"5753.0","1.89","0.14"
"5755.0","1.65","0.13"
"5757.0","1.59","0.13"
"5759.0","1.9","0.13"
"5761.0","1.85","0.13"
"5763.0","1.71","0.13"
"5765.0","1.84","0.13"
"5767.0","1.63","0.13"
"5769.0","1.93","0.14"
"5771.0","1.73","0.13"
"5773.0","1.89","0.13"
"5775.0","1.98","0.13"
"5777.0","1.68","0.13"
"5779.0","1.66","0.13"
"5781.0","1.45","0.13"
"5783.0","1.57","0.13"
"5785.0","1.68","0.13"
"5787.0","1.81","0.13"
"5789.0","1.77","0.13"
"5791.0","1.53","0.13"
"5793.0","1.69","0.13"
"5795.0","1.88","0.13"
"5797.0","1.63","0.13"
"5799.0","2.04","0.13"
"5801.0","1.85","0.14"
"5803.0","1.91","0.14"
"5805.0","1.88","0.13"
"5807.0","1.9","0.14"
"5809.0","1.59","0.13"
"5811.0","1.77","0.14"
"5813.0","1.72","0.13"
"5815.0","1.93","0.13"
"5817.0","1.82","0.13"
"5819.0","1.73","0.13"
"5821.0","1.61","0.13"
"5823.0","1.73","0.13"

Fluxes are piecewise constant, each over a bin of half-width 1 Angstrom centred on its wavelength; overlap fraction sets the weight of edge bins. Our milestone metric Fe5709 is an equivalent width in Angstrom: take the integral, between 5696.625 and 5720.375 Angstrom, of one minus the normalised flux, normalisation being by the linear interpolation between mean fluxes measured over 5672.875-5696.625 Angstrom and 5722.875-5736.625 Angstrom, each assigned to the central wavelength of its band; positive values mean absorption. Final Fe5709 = 0.7 Angstrom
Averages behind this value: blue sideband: 1.73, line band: 1.69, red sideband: 1.74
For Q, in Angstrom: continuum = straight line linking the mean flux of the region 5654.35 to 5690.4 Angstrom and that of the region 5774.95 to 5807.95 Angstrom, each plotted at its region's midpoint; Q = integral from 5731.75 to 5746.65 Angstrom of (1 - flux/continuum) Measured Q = -0.9 Angstrom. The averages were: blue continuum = 1.65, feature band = 1.81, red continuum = 1.75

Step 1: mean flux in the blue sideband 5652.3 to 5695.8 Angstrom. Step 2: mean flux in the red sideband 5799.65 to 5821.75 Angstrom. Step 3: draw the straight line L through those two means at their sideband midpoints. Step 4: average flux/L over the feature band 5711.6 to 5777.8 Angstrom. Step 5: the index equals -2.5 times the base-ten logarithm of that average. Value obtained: -0.02 mag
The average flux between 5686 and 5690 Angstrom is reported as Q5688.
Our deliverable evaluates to 1.58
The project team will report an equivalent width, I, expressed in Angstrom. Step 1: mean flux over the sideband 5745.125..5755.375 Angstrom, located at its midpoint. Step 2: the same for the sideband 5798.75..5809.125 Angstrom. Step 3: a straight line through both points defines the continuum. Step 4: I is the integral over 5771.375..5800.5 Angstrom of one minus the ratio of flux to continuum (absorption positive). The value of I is 1.5 Angstrom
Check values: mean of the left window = 1.75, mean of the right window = 1.87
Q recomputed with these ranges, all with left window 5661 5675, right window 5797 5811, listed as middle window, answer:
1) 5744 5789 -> 1.2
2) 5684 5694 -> 0.0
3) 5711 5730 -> 0.1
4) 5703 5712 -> 0.6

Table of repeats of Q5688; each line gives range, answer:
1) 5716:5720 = 1.84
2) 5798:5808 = 1.92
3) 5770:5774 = 1.81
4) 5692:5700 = 1.85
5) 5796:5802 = 1.84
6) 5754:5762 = 1.75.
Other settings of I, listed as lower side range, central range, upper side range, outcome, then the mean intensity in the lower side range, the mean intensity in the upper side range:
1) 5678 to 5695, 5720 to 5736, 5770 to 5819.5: -0.2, 1.7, 1.76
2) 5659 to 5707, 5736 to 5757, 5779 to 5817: -0.6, 1.7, 1.75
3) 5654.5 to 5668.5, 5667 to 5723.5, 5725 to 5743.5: -1.3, 1.58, 1.78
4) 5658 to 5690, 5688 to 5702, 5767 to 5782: -0.8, 1.67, 1.75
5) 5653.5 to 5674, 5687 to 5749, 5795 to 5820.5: -1.7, 1.62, 1.81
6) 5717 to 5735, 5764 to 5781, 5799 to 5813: 0.2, 1.76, 1.83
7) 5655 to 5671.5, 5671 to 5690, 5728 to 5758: -0.6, 1.61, 1.75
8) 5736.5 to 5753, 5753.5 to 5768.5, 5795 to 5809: 0.5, 1.8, 1.85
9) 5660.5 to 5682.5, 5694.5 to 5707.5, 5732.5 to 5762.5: -0.2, 1.68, 1.78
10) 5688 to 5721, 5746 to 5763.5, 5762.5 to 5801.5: -0.1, 1.72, 1.75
